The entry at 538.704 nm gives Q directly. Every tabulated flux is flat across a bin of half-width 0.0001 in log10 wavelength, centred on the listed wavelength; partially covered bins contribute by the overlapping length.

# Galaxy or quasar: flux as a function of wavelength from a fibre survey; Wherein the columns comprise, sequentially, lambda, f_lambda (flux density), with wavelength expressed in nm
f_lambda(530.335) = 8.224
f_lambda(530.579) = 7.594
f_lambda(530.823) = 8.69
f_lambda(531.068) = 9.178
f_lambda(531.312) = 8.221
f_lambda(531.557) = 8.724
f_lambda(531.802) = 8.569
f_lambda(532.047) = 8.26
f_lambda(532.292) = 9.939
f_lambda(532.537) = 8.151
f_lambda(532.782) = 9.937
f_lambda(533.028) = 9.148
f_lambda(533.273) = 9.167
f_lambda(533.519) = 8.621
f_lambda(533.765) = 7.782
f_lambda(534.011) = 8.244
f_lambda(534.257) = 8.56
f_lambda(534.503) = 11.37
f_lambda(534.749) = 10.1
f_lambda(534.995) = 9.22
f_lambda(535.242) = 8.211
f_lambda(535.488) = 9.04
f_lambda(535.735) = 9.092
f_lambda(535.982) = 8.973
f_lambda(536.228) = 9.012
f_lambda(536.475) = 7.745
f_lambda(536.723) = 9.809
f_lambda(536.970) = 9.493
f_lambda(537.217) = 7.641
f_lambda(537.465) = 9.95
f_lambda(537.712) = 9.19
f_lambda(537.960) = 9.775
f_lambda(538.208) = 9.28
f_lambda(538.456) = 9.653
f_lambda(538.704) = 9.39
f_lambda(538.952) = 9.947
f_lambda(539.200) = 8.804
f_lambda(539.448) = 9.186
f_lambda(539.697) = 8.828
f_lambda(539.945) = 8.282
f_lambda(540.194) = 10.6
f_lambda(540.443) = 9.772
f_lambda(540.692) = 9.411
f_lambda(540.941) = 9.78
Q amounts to 9.39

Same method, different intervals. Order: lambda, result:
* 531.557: 8.724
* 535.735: 9.092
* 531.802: 8.569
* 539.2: 8.804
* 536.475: 7.745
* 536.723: 9.809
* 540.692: 9.411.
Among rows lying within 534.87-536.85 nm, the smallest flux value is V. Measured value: 7.745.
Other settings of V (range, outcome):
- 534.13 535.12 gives 8.56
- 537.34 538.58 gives 9.19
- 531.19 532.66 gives 8.151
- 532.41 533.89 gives 7.782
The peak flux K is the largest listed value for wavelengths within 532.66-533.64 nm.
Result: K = 9.937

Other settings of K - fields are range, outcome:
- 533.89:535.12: 11.37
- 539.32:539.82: 9.186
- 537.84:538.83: 9.775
